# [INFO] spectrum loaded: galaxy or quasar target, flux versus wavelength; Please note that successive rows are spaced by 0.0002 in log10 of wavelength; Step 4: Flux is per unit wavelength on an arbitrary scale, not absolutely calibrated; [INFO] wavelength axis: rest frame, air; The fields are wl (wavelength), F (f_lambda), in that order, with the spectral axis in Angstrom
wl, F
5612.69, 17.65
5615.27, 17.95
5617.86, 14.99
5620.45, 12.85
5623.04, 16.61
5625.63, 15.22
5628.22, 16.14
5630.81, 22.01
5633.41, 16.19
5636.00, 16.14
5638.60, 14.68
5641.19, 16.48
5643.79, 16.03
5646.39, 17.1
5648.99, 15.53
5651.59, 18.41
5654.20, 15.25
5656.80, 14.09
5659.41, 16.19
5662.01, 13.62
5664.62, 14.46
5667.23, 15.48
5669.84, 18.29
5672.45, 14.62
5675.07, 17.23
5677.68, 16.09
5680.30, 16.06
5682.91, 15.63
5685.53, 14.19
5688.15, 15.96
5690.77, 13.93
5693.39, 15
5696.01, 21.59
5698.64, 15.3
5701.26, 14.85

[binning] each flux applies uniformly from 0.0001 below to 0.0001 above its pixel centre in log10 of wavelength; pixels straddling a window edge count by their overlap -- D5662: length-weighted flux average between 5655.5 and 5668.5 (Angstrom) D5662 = 14.8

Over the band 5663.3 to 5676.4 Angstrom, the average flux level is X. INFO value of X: 16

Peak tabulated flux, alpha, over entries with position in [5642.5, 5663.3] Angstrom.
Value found 18.41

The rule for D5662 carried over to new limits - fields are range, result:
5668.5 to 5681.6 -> 16.4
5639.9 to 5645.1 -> 16.3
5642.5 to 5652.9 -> 16.8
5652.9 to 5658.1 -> 14.7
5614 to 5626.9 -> 15.5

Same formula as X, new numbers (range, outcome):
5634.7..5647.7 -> 16.1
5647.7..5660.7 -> 15.9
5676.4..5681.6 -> 16.1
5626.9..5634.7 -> 18.1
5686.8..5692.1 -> 14.9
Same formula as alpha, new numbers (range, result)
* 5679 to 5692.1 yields 16.06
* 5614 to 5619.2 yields 17.95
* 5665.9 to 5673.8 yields 18.29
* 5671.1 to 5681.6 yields 17.23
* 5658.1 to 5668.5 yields 16.19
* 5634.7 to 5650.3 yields 17.1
